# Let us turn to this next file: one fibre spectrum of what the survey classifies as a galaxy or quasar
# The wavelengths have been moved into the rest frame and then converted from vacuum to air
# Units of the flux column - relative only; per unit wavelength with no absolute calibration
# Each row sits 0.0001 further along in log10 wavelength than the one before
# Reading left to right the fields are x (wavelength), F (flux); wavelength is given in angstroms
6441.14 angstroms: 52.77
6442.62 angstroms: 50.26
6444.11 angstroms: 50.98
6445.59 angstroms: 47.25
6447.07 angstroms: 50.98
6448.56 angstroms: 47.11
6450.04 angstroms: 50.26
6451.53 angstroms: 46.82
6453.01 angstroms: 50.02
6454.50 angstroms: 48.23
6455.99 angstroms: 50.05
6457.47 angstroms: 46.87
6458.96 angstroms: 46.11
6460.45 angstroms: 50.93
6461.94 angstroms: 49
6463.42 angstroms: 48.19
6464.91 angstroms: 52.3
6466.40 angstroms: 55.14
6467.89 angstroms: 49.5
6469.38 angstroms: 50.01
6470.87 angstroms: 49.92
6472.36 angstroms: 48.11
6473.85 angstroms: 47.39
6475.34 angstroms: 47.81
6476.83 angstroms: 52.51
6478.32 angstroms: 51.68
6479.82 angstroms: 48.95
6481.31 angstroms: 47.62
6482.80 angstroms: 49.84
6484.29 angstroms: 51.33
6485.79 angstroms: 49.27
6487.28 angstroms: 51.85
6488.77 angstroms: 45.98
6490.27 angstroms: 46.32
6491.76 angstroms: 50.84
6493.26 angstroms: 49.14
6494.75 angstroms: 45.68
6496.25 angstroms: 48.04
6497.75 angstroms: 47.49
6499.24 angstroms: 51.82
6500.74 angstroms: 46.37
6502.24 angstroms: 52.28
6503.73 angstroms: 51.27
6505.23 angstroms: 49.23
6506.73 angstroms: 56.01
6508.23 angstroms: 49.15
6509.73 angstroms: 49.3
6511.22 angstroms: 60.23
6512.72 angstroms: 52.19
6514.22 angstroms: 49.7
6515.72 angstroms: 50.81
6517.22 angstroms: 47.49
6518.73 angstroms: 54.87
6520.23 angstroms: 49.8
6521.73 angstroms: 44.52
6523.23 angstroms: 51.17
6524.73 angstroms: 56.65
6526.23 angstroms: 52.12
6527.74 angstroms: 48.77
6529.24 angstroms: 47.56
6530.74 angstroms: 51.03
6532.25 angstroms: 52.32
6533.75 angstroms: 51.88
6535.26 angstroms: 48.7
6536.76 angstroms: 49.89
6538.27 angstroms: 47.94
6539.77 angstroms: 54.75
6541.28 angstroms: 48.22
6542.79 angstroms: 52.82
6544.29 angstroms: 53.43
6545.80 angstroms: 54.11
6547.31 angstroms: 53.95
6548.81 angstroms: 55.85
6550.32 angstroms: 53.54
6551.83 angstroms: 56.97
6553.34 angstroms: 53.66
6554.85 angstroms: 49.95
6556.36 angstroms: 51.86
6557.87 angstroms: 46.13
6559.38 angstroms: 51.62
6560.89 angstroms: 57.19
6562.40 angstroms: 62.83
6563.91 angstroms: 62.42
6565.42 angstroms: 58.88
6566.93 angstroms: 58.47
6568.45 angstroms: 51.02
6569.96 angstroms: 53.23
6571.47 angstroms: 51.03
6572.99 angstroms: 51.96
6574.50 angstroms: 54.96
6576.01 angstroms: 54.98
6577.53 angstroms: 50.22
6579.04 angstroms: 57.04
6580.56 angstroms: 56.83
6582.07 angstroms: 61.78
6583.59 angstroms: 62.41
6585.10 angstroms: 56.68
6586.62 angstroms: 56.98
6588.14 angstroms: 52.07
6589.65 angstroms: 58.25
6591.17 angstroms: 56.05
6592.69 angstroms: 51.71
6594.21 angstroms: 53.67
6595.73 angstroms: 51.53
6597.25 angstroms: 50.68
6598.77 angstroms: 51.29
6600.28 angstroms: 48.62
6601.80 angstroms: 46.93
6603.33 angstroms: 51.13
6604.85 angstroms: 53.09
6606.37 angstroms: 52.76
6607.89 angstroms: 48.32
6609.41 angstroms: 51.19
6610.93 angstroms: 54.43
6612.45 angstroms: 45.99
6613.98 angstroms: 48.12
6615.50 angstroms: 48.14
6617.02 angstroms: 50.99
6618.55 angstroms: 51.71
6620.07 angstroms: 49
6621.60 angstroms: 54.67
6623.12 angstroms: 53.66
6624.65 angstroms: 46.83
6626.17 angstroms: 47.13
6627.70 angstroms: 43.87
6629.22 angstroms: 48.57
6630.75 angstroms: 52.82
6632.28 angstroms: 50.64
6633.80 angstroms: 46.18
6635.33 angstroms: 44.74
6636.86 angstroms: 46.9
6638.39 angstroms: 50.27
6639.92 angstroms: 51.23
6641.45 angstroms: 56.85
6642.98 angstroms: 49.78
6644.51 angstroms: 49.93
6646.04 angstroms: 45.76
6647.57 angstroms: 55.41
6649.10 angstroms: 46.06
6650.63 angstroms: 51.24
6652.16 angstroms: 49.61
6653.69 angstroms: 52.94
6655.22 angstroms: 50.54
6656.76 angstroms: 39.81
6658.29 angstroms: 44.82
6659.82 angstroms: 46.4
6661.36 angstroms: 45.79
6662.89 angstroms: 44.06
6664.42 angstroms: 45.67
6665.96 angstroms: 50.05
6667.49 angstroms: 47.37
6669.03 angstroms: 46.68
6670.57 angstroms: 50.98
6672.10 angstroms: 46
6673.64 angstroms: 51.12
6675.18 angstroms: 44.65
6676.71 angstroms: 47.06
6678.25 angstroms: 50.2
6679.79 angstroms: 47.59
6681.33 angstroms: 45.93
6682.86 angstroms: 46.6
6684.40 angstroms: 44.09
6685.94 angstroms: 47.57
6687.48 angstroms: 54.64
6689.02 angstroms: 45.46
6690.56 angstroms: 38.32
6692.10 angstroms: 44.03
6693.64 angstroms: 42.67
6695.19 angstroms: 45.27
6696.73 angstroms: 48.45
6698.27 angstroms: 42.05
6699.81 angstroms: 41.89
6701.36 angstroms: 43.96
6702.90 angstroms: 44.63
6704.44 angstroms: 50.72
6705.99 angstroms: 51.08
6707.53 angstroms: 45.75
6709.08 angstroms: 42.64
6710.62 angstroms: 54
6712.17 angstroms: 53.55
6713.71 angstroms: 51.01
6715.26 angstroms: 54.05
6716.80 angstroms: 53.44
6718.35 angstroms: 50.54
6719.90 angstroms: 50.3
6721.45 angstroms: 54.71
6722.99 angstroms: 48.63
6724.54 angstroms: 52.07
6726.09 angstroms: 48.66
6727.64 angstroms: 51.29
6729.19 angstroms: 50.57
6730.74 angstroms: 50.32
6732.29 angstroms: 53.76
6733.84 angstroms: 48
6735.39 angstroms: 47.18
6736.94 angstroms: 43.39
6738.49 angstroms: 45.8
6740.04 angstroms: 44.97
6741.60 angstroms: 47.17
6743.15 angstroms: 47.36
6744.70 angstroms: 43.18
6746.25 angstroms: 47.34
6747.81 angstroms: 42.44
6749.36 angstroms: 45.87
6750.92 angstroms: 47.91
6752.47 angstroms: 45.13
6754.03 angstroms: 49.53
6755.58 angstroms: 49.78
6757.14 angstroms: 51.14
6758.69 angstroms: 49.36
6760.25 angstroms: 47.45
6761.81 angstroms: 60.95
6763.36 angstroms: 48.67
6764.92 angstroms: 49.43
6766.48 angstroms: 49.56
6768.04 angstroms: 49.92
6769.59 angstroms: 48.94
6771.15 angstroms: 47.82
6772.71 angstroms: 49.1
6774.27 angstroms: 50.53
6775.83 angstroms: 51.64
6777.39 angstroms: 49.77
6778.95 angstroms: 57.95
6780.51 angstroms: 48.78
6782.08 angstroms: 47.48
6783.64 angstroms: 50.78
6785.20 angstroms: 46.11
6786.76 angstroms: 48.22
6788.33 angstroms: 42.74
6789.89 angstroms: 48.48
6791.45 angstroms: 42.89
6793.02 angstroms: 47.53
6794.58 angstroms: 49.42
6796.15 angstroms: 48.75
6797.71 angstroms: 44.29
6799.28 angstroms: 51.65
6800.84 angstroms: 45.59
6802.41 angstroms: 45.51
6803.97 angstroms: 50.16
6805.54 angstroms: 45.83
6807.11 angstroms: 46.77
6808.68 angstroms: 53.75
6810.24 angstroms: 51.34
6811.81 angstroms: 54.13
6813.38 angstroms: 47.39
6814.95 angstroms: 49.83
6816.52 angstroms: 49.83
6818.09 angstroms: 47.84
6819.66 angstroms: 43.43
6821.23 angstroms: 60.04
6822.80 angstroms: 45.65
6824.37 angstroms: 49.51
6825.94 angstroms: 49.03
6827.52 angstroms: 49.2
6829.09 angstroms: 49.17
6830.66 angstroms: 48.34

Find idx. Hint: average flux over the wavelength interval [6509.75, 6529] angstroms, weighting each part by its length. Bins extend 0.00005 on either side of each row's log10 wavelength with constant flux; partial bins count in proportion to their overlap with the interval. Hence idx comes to 51.3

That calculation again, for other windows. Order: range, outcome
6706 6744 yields 49.6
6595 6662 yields 49.5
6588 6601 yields 52.7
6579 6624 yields 52.8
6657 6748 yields 47.6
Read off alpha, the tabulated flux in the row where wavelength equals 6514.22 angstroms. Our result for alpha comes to 49.7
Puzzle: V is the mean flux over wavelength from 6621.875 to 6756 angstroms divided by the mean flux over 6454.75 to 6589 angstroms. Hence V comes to 0.93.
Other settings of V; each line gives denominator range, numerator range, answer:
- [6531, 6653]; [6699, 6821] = 0.94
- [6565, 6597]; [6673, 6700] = 0.84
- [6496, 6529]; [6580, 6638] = 1.01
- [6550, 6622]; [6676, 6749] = 0.89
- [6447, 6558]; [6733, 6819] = 0.96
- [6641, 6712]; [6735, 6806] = 1.02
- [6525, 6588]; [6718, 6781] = 0.91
